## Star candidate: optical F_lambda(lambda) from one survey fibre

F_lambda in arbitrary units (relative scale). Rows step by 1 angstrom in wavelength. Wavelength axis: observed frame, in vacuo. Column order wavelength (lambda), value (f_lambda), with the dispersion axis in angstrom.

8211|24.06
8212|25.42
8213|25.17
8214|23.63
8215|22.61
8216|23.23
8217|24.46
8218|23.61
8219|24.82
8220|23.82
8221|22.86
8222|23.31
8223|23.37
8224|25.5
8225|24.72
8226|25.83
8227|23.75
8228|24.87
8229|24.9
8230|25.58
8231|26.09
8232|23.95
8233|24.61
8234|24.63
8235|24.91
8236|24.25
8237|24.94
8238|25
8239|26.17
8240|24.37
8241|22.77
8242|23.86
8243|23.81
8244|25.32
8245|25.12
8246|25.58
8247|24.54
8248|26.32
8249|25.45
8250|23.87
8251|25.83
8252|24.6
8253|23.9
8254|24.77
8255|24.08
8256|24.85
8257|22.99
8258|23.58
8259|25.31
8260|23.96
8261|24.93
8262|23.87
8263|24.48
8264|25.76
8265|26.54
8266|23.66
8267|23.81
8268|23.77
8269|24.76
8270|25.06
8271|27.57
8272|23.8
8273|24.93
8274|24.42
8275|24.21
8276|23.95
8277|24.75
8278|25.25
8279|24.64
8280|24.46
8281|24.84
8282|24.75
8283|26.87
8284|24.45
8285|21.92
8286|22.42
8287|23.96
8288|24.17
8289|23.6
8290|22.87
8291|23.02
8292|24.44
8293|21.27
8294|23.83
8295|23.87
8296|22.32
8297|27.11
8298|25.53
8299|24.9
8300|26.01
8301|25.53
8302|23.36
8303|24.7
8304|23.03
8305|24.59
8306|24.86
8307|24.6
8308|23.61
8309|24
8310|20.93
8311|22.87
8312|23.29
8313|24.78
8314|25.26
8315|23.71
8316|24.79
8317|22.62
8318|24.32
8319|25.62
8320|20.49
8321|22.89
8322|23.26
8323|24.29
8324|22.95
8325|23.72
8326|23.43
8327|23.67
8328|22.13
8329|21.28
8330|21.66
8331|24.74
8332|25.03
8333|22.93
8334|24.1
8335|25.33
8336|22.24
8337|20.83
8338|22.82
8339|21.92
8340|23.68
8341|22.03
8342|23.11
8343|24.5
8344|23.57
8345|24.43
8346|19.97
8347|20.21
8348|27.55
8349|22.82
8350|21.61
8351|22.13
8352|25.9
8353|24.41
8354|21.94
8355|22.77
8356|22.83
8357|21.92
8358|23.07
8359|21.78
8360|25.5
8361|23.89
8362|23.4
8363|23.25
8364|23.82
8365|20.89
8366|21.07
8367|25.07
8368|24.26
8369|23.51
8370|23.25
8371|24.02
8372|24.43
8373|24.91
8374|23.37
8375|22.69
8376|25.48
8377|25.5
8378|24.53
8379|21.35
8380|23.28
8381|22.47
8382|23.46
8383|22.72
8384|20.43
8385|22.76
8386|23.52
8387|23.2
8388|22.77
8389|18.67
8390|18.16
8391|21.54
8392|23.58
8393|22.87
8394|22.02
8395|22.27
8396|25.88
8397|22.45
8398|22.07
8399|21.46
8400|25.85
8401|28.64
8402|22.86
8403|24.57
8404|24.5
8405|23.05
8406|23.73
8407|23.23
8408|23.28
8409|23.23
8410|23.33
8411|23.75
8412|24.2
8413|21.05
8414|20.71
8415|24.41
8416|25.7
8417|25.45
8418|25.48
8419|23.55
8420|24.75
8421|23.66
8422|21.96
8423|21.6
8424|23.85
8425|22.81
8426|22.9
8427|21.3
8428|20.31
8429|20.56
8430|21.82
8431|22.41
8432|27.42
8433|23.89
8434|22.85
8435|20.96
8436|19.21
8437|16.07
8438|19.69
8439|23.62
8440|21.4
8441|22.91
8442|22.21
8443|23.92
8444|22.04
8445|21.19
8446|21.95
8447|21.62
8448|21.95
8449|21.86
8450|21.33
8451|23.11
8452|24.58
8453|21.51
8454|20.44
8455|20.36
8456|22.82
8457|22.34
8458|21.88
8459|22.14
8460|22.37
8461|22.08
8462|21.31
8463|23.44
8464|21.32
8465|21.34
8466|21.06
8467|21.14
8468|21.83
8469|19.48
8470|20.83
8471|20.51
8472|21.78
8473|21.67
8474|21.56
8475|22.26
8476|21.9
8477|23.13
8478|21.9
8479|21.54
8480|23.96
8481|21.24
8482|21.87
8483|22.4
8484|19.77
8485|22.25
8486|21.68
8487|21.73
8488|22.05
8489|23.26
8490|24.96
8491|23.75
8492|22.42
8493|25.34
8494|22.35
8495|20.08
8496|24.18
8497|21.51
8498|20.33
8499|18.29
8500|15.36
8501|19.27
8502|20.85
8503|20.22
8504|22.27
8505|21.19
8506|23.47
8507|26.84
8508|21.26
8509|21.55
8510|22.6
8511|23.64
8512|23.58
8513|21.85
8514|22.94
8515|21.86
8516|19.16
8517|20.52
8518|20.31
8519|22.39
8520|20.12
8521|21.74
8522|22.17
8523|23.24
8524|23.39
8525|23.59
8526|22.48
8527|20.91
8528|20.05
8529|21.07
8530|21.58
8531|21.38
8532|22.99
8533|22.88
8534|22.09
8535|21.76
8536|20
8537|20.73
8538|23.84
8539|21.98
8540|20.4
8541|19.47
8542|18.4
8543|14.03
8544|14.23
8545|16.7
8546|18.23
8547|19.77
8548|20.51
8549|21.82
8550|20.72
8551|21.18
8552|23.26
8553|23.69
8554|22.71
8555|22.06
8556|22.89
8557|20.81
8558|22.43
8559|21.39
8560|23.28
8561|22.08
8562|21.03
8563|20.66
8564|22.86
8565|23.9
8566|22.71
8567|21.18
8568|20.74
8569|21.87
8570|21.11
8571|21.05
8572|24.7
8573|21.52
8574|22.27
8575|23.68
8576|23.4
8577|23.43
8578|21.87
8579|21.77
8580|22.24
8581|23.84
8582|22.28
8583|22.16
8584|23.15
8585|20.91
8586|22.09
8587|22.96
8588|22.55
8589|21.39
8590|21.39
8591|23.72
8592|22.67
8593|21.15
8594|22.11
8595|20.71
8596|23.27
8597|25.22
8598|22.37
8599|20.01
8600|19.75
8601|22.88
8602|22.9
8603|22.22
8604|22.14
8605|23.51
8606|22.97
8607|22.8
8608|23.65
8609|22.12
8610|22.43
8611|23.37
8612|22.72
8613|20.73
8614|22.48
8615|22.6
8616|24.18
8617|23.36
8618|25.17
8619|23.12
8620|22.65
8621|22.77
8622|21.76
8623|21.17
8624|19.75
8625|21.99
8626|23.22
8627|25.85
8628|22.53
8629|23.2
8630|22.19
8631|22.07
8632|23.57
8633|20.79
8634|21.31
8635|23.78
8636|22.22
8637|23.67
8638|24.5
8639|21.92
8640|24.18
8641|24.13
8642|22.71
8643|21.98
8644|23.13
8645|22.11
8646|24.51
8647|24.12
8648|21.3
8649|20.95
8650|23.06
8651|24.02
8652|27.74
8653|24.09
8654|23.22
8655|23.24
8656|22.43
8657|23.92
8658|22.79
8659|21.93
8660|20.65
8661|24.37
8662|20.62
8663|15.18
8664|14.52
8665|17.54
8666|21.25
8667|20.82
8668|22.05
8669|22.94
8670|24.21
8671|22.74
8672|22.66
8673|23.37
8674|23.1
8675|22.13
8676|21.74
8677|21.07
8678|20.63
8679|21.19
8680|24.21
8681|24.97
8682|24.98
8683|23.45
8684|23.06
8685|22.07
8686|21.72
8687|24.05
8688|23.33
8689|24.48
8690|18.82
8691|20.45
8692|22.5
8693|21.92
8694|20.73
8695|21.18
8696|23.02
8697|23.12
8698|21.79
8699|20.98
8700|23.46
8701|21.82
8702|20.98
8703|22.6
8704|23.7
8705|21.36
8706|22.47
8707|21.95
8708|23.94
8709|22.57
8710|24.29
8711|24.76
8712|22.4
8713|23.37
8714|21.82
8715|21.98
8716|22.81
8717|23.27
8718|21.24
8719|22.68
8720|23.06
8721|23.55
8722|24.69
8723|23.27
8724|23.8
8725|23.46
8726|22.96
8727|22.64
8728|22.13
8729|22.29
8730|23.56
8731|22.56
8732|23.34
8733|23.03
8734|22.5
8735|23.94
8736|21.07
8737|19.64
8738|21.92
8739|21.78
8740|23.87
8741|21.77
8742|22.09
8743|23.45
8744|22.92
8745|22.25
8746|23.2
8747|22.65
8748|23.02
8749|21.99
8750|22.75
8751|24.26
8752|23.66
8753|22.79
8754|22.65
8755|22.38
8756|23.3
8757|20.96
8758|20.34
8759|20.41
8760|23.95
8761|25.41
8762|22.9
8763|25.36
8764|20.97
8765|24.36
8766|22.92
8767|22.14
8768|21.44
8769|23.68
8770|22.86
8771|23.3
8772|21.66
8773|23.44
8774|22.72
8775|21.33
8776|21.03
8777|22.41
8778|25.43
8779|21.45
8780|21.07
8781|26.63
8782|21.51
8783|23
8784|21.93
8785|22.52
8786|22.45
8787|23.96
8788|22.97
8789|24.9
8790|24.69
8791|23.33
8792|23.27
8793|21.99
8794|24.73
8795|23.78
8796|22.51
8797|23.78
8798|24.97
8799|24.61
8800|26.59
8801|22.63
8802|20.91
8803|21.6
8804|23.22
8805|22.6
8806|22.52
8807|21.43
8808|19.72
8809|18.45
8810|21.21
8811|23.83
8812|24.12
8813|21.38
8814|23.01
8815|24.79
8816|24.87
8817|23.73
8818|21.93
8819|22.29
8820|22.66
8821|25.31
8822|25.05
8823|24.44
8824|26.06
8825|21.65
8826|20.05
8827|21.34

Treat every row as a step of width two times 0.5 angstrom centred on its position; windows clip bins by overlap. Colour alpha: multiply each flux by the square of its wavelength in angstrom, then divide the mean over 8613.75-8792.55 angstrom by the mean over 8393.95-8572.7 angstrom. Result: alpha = 1.08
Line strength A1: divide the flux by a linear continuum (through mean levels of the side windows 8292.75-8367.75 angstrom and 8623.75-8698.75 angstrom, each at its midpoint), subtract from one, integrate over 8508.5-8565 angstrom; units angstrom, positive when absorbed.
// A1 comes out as 3.7 angstrom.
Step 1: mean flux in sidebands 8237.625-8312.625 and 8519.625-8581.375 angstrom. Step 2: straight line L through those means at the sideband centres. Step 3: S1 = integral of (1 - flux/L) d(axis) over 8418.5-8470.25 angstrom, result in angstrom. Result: 1.4 angstrom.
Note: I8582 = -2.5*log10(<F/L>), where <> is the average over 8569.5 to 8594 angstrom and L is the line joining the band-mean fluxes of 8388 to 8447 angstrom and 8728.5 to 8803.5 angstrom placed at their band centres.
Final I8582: 0.020 mag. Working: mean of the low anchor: 22.7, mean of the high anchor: 22.9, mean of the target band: 22.4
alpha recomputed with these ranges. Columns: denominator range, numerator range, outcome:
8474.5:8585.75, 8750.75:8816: 1.12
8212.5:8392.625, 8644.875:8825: 1.05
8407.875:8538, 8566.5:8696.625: 1.06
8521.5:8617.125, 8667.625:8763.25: 1.07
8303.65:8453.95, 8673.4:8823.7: 1.08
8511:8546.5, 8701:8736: 1.14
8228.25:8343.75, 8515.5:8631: 0.97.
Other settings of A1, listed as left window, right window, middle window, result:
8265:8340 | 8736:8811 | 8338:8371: 0.9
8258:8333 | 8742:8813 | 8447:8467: 1.5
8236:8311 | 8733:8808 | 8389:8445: 2.7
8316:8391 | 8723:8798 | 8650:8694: 1.3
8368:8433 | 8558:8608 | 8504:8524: 0.4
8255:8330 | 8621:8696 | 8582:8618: 0.3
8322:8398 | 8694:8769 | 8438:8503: 3.3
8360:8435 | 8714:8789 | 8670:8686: 0.0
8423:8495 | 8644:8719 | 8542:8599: 1.2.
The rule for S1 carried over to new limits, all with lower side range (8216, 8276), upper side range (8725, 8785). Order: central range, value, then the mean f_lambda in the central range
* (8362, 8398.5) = 1.7 angstrom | 22.9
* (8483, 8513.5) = 2.2 angstrom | 21.9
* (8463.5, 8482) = 1.7 angstrom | 21.6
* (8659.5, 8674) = 1.3 angstrom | 21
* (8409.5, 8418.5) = 0.1 angstrom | 23.8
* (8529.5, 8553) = 3.1 angstrom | 20.4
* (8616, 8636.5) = 0.4 angstrom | 22.7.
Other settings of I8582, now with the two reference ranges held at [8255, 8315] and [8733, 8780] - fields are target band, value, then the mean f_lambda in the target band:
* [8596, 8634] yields 0.024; 22.6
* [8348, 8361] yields 0.035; 23.3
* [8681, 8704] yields 0.021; 22.4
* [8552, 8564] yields 0.054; 22.2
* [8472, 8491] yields 0.065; 22.2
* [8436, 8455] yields 0.099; 21.6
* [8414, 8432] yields 0.030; 23.1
